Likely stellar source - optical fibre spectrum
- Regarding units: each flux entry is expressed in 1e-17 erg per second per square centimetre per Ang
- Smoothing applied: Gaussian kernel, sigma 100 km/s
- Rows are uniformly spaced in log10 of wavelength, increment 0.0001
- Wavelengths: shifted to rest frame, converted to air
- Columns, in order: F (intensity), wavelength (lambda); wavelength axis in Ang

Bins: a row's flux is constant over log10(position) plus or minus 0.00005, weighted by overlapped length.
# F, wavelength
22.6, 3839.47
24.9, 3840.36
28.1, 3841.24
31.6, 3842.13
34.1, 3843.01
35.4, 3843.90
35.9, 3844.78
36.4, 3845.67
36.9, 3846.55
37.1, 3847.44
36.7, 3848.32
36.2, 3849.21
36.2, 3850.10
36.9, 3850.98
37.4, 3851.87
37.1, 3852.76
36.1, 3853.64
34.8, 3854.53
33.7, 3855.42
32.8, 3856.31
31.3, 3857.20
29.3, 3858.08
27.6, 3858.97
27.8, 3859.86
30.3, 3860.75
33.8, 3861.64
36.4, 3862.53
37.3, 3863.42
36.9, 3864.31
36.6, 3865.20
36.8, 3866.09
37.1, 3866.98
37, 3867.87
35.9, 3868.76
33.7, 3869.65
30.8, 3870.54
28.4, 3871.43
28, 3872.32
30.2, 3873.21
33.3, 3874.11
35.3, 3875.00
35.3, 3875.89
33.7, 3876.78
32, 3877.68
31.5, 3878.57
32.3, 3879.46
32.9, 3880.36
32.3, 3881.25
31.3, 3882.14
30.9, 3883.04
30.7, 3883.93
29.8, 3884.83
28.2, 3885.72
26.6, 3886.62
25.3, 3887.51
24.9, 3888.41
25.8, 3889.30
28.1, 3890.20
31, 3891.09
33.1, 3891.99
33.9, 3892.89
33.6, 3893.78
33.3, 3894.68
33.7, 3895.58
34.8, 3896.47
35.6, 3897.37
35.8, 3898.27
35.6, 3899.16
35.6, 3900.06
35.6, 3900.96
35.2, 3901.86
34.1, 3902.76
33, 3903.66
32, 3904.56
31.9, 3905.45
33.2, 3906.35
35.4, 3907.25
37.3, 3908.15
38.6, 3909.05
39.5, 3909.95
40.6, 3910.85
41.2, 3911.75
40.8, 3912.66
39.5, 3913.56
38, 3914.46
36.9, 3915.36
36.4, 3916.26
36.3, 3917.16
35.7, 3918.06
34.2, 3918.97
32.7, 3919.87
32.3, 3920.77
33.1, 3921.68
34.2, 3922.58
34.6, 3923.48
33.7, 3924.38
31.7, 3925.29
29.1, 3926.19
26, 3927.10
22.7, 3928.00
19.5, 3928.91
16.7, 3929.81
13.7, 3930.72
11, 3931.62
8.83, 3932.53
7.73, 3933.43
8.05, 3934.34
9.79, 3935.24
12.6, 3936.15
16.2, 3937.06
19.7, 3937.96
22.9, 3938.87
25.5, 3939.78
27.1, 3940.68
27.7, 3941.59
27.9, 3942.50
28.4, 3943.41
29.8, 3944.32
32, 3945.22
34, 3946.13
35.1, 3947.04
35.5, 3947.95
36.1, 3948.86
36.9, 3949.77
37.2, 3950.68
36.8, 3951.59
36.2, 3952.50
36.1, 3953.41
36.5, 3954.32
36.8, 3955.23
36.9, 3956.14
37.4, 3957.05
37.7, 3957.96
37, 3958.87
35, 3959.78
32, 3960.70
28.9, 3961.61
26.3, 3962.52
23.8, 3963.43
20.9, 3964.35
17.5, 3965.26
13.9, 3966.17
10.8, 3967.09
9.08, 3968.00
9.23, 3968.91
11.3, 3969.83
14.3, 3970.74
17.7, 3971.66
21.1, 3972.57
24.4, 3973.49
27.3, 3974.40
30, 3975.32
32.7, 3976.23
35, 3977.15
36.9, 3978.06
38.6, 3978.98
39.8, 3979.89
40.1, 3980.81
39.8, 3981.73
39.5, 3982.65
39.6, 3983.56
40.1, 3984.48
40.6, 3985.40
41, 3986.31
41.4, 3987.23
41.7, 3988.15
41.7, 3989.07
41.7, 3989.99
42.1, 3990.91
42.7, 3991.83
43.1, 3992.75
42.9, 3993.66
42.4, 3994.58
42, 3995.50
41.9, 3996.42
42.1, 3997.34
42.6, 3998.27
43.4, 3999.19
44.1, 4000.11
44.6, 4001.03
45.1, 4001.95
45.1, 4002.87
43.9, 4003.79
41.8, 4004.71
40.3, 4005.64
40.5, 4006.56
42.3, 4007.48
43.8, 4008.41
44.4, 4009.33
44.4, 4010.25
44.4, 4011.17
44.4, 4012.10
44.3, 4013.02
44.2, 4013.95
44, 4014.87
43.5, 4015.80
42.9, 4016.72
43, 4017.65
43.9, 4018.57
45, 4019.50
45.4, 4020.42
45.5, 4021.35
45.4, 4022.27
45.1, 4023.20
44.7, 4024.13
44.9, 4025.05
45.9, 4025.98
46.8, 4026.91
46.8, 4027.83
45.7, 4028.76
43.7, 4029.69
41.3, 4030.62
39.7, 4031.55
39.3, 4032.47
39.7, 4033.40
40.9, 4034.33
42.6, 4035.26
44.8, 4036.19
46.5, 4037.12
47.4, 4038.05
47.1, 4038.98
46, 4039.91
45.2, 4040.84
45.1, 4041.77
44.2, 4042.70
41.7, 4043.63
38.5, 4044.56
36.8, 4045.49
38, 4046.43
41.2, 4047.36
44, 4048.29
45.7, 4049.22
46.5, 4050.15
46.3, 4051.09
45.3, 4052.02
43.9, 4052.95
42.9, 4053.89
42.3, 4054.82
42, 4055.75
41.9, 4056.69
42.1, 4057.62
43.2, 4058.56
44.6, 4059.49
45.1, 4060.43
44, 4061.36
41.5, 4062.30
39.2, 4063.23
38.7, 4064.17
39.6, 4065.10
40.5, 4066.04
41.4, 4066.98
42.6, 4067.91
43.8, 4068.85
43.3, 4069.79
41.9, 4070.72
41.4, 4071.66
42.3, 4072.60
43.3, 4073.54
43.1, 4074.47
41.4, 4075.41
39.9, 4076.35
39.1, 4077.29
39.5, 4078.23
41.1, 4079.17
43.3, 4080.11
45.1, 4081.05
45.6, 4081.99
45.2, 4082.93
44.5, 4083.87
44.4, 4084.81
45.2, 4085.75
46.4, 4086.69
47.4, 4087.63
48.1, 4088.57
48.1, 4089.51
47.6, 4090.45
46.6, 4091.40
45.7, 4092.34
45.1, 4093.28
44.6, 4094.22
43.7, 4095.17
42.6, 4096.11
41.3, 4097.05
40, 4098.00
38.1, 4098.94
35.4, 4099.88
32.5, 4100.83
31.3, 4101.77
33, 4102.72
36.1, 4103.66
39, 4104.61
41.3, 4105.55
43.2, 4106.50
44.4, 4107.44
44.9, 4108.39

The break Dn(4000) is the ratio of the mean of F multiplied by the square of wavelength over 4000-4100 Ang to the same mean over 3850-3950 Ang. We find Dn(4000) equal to 1.5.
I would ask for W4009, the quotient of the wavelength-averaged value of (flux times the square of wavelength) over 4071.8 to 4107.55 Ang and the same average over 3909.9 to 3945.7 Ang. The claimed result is 1.7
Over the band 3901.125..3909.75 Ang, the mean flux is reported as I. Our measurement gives 34.7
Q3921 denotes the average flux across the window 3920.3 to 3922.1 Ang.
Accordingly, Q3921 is 32.6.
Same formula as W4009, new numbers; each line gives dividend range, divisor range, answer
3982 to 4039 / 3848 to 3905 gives 1.40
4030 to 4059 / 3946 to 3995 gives 1.37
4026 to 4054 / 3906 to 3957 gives 1.54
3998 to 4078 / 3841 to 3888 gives 1.42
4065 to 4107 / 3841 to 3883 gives 1.40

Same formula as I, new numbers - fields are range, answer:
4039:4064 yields 43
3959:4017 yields 35.8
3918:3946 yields 24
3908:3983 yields 28.8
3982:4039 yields 43.2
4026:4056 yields 43.4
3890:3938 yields 30.1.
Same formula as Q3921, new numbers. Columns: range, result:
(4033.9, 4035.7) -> 41.7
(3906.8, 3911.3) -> 38.3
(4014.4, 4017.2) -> 43.4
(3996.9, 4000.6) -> 43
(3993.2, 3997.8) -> 42.3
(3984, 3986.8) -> 40.6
